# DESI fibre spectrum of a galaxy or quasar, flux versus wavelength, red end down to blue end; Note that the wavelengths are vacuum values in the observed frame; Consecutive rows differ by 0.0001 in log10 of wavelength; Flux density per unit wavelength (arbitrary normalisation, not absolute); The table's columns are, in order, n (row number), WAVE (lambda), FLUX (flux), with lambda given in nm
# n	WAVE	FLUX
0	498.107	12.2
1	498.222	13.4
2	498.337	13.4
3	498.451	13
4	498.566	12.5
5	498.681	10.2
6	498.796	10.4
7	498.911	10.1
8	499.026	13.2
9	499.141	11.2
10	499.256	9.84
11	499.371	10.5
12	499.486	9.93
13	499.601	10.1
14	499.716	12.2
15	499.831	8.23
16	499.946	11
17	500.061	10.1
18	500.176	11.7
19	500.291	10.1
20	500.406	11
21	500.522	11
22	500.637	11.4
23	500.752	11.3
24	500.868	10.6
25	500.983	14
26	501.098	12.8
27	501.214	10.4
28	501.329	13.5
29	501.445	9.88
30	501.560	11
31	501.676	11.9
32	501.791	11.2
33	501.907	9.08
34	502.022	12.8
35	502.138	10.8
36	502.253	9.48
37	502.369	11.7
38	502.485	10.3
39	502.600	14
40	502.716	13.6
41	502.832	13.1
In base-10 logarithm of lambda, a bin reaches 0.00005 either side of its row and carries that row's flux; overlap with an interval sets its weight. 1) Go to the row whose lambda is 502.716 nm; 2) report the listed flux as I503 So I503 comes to 13.6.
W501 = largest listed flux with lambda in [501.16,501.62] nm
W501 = 13.5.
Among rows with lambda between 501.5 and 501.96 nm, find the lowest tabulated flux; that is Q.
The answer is 9.08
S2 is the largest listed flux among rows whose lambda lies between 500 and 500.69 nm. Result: 11.7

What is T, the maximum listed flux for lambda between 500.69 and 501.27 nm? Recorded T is 14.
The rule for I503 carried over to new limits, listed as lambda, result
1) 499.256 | 9.84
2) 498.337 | 13.4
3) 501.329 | 13.5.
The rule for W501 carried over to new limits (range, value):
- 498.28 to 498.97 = 13.4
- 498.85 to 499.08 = 13.2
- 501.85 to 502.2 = 12.8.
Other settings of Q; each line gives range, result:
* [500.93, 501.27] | 10.4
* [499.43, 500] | 8.23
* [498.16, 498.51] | 13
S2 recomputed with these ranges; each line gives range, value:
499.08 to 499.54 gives 11.2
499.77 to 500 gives 11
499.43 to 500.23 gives 12.2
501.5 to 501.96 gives 11.9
